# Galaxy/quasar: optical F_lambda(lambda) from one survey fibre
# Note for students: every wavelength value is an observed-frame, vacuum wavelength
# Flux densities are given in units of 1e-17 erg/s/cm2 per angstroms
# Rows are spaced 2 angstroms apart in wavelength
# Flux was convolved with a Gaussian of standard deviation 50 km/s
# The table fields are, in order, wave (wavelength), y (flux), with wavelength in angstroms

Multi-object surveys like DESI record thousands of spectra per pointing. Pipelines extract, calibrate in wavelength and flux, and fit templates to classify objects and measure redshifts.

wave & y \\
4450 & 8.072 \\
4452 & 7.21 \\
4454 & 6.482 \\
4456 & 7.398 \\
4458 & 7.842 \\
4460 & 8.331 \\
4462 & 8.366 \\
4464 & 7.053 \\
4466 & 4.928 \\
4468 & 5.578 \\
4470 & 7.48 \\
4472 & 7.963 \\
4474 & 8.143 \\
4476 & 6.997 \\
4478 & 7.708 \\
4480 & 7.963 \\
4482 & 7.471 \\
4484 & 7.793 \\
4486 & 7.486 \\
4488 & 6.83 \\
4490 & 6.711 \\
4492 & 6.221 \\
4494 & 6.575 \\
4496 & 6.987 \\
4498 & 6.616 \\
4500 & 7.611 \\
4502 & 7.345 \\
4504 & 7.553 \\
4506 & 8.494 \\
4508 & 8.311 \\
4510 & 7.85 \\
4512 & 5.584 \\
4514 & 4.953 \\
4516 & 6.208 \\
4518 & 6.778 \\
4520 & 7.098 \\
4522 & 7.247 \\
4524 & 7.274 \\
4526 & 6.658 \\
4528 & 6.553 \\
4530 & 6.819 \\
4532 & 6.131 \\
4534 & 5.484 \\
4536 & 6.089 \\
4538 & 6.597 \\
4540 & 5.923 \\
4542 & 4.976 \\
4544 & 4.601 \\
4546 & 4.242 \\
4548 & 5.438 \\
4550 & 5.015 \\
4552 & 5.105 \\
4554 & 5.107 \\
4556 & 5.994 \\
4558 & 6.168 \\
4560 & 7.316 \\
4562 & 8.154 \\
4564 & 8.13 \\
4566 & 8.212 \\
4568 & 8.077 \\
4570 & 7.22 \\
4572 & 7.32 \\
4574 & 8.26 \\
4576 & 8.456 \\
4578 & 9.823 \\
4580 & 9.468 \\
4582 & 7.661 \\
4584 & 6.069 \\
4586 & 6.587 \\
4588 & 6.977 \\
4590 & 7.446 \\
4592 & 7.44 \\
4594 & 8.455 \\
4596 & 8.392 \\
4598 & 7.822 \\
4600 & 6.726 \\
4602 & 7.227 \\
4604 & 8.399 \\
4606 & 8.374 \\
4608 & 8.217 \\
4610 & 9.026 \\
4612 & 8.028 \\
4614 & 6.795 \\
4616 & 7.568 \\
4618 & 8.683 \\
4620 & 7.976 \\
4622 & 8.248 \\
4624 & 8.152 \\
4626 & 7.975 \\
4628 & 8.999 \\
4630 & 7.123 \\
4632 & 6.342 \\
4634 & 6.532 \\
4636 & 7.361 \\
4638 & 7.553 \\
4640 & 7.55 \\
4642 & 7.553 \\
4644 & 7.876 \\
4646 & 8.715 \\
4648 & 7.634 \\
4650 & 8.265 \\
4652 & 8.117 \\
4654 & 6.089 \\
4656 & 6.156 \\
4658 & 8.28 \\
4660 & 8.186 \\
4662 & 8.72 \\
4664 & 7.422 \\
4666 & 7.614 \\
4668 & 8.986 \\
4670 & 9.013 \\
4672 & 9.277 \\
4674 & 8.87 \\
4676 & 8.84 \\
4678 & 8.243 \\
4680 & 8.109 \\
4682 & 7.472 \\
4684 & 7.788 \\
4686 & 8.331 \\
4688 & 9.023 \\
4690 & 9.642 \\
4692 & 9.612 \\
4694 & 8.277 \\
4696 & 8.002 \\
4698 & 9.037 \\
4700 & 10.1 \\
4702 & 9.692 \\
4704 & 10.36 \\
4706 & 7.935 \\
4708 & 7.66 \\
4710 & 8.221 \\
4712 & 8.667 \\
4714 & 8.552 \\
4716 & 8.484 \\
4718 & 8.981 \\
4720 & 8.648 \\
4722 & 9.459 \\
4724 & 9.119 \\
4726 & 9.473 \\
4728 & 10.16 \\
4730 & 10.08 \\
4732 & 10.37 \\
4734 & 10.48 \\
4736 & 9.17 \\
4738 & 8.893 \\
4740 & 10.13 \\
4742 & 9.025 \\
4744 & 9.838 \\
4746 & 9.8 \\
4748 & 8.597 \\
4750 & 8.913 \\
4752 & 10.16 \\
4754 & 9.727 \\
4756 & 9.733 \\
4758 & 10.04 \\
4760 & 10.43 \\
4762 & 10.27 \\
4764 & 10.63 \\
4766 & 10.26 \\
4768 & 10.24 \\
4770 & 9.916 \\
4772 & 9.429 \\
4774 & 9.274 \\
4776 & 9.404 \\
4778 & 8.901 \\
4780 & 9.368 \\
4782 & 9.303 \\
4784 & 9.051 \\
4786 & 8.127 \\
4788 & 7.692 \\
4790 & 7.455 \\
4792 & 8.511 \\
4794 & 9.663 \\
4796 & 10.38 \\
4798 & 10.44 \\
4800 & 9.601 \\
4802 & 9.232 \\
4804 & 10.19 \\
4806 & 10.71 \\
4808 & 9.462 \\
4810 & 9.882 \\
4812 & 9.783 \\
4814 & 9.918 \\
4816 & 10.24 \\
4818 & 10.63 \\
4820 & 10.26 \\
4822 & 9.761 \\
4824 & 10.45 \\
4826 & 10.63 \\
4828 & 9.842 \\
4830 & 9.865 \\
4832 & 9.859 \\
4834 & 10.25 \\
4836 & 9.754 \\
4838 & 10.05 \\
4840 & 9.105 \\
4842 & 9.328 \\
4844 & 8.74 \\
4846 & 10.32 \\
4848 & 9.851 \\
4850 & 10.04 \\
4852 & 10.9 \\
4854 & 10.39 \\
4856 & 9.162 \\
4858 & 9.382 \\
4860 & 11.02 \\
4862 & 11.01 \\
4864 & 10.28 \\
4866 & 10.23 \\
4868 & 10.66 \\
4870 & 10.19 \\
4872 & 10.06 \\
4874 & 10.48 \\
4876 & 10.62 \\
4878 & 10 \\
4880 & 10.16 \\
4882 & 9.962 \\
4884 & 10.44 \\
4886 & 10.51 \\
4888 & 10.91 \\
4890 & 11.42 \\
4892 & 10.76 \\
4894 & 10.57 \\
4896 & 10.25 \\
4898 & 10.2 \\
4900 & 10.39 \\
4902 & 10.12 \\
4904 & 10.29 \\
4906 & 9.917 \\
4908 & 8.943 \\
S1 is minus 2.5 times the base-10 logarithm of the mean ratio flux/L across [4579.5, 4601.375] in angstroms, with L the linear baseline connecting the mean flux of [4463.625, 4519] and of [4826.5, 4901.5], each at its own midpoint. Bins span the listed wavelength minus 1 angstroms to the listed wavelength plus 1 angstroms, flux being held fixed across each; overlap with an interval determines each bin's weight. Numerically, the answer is 0.05 mag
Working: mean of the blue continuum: 7.04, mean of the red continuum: 10.2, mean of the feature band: 7.5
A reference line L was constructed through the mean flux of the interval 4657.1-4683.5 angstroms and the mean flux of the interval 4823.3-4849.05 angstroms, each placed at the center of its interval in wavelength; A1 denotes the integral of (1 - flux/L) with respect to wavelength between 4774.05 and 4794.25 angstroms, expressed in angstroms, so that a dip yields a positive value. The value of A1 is 1.4 angstroms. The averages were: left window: 8.38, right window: 9.84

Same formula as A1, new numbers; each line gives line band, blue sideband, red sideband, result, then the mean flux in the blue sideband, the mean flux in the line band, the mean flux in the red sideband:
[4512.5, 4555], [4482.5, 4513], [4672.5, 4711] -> 8.8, 7.2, 5.91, 8.7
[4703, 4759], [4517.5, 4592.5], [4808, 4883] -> -3.4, 6.78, 9.31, 10.1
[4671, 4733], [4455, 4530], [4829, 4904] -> -0.5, 7.13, 8.92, 10.2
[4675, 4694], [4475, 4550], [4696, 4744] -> 0.5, 6.66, 8.55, 9.23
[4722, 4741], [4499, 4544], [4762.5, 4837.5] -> -1.7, 6.66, 9.75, 9.69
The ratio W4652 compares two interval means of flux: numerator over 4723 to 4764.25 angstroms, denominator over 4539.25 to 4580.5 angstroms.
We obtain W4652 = 1.4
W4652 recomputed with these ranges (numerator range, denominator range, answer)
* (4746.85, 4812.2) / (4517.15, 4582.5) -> 1.41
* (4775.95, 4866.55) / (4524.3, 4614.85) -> 1.38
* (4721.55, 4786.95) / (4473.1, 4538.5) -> 1.38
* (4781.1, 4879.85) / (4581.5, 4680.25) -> 1.26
